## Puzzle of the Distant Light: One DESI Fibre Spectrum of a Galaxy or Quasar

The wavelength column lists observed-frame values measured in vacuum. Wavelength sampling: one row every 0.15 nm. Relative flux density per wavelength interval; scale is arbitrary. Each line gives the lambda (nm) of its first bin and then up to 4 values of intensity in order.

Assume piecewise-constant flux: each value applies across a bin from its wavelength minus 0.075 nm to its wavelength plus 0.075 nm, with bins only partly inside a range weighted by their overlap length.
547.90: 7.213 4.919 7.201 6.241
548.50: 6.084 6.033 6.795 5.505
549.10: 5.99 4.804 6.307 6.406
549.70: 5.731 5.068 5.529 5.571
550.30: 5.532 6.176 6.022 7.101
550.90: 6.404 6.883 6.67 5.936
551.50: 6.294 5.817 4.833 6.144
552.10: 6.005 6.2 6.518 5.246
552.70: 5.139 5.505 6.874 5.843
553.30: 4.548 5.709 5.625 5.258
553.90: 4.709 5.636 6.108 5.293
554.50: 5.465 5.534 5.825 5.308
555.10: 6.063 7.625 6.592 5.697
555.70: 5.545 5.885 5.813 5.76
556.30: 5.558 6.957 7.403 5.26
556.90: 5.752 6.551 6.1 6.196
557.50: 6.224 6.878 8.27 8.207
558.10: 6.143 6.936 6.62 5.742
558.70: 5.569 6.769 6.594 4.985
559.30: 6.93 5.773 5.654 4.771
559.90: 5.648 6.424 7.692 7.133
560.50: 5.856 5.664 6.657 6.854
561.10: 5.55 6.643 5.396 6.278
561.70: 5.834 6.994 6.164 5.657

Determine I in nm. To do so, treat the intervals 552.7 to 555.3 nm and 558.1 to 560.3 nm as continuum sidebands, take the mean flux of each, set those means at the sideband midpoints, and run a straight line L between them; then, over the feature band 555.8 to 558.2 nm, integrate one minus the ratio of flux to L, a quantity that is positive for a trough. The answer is -0.20 nm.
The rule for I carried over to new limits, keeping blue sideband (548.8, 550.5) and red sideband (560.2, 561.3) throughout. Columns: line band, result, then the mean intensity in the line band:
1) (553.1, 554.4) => 0.13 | 5.41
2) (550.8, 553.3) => -0.04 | 5.99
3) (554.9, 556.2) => 0.01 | 6.05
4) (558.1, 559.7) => 0.04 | 6.13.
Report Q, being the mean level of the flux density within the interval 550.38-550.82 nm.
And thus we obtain 6.43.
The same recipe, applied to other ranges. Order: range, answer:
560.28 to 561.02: 6.43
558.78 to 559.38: 6.31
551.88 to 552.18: 6.08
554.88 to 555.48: 6.4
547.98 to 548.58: 6.12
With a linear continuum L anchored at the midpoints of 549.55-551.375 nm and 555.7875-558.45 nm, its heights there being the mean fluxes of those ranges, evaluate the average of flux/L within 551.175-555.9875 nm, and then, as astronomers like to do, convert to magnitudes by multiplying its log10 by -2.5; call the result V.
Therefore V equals 0.085 mag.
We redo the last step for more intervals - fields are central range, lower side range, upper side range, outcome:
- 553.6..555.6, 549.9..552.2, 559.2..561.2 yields 0.061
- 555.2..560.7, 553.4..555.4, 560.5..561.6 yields -0.063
